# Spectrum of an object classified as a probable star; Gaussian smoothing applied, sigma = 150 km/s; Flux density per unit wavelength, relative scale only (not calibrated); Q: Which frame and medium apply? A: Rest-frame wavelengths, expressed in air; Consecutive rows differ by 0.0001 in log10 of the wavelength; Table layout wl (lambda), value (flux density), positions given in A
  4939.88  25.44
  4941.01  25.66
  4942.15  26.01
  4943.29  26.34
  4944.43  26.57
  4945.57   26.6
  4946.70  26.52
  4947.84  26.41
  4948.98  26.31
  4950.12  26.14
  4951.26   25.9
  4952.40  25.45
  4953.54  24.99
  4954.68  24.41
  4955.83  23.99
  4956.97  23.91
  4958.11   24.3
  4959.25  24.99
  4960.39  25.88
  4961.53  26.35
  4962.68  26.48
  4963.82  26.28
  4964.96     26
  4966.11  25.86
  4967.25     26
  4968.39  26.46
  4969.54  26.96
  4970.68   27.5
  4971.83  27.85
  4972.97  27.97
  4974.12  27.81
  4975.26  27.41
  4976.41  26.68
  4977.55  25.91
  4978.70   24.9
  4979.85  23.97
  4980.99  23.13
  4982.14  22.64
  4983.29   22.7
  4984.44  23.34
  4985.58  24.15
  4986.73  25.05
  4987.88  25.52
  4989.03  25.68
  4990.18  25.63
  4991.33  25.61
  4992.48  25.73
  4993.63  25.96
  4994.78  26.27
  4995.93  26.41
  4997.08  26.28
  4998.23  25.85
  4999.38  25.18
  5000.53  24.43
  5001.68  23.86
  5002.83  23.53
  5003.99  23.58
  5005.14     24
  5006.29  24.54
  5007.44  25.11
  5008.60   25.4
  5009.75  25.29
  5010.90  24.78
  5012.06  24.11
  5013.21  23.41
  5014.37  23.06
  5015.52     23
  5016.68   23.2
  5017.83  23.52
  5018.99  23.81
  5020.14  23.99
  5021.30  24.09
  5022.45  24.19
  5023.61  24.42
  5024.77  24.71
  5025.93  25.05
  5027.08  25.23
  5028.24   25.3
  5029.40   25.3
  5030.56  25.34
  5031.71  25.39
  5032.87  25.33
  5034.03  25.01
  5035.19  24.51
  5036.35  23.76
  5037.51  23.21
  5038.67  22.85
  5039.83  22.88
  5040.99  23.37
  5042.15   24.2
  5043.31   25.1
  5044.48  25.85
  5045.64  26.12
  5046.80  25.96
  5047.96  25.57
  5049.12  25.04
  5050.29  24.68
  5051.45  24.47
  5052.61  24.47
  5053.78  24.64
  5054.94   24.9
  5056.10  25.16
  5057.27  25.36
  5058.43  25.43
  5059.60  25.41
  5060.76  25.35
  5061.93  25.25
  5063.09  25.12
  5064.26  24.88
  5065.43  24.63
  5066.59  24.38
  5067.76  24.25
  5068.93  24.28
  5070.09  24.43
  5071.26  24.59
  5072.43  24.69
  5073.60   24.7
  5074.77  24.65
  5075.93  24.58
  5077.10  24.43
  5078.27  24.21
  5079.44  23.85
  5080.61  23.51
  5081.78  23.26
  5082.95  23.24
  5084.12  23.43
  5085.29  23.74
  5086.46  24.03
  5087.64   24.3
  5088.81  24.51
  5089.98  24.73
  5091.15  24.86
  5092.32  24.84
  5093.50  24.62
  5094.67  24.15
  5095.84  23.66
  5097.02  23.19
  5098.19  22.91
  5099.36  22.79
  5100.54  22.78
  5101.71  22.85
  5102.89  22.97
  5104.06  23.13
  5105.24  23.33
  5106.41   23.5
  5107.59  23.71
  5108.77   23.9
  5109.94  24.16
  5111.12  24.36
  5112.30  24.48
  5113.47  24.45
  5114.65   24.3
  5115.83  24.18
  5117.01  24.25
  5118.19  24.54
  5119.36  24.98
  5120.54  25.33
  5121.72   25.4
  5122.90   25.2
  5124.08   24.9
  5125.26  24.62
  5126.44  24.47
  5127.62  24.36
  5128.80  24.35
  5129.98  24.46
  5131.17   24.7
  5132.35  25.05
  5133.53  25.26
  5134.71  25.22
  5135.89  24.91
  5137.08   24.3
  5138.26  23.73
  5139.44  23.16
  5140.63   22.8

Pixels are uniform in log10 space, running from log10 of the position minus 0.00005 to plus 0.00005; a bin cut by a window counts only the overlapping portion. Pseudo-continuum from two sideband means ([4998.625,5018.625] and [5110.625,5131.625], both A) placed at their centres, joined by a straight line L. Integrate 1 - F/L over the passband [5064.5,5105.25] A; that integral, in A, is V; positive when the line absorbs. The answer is 0.8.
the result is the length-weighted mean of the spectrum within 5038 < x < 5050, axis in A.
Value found 24.7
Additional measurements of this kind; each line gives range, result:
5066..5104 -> 24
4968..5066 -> 24.9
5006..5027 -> 24.2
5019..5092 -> 24.6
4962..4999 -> 25.7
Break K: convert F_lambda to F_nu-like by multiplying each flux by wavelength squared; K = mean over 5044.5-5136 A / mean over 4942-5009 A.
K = 1.00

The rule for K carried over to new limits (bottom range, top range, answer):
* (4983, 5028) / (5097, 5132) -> 1.02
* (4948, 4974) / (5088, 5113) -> 0.97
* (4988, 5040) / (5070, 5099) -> 1.01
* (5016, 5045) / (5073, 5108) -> 1.00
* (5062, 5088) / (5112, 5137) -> 1.04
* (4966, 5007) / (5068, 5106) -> 0.98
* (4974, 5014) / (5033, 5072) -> 1.01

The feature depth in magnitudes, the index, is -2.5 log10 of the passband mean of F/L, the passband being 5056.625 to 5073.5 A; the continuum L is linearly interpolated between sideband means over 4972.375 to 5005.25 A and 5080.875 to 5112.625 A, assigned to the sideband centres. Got -0.030 mag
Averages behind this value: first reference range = 25.2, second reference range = 23.7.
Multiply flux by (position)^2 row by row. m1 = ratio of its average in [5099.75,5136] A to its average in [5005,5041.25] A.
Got 1.0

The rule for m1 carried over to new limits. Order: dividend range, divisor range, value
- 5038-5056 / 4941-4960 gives 1.00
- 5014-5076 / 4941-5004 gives 0.99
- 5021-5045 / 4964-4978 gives 0.94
